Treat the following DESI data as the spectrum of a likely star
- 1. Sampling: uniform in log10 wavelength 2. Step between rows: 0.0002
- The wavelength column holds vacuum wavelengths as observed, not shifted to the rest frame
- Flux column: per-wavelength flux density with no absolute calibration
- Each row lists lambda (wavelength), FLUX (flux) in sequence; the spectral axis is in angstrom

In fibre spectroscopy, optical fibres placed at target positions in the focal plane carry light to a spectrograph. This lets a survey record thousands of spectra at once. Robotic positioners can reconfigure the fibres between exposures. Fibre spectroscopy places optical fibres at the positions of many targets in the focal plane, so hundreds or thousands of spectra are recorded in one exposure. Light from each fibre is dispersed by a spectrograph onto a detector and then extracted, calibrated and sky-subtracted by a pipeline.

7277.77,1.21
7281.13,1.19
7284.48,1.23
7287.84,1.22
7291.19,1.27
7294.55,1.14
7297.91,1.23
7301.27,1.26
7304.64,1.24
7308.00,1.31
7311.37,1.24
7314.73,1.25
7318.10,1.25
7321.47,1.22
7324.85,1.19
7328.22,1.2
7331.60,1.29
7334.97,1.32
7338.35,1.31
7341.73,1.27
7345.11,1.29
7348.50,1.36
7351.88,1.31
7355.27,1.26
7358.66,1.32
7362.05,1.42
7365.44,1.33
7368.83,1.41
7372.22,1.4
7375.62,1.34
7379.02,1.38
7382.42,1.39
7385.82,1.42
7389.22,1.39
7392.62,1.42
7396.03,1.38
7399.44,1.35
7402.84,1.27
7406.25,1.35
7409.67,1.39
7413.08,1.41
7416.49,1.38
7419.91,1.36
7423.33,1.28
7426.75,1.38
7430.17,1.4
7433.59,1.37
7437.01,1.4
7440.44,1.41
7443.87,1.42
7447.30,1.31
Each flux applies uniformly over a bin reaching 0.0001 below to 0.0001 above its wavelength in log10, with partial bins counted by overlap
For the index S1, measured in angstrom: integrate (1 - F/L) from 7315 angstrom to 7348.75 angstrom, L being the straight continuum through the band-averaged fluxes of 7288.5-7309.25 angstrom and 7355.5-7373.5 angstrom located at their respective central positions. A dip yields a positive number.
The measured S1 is 0.99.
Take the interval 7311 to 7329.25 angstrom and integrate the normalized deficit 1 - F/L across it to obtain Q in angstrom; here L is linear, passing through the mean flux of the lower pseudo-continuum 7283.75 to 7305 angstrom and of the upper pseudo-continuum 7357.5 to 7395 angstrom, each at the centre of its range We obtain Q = 0.7 angstrom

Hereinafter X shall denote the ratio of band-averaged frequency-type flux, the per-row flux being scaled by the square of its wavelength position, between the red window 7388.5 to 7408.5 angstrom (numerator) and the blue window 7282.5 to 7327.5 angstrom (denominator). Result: 1.1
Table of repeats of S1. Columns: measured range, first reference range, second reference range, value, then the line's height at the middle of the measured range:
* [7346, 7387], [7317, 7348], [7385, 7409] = -1.3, 1.32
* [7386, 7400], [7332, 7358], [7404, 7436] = -0.5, 1.34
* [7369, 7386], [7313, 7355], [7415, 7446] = -0.9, 1.32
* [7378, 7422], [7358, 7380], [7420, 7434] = -0.3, 1.36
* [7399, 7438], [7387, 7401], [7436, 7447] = 0.9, 1.39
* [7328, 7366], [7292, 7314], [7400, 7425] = -0.8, 1.28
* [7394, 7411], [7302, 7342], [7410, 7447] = 0.0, 1.35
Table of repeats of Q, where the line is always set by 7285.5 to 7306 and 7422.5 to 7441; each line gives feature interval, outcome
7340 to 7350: -0.2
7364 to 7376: -0.6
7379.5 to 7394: -0.8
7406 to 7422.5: -0.2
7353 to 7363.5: -0.3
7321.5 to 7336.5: 0.2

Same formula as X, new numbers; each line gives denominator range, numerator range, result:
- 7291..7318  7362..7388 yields 1.14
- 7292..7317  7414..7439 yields 1.14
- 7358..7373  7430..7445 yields 1.03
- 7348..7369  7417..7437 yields 1.04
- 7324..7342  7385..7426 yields 1.10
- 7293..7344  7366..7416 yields 1.12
